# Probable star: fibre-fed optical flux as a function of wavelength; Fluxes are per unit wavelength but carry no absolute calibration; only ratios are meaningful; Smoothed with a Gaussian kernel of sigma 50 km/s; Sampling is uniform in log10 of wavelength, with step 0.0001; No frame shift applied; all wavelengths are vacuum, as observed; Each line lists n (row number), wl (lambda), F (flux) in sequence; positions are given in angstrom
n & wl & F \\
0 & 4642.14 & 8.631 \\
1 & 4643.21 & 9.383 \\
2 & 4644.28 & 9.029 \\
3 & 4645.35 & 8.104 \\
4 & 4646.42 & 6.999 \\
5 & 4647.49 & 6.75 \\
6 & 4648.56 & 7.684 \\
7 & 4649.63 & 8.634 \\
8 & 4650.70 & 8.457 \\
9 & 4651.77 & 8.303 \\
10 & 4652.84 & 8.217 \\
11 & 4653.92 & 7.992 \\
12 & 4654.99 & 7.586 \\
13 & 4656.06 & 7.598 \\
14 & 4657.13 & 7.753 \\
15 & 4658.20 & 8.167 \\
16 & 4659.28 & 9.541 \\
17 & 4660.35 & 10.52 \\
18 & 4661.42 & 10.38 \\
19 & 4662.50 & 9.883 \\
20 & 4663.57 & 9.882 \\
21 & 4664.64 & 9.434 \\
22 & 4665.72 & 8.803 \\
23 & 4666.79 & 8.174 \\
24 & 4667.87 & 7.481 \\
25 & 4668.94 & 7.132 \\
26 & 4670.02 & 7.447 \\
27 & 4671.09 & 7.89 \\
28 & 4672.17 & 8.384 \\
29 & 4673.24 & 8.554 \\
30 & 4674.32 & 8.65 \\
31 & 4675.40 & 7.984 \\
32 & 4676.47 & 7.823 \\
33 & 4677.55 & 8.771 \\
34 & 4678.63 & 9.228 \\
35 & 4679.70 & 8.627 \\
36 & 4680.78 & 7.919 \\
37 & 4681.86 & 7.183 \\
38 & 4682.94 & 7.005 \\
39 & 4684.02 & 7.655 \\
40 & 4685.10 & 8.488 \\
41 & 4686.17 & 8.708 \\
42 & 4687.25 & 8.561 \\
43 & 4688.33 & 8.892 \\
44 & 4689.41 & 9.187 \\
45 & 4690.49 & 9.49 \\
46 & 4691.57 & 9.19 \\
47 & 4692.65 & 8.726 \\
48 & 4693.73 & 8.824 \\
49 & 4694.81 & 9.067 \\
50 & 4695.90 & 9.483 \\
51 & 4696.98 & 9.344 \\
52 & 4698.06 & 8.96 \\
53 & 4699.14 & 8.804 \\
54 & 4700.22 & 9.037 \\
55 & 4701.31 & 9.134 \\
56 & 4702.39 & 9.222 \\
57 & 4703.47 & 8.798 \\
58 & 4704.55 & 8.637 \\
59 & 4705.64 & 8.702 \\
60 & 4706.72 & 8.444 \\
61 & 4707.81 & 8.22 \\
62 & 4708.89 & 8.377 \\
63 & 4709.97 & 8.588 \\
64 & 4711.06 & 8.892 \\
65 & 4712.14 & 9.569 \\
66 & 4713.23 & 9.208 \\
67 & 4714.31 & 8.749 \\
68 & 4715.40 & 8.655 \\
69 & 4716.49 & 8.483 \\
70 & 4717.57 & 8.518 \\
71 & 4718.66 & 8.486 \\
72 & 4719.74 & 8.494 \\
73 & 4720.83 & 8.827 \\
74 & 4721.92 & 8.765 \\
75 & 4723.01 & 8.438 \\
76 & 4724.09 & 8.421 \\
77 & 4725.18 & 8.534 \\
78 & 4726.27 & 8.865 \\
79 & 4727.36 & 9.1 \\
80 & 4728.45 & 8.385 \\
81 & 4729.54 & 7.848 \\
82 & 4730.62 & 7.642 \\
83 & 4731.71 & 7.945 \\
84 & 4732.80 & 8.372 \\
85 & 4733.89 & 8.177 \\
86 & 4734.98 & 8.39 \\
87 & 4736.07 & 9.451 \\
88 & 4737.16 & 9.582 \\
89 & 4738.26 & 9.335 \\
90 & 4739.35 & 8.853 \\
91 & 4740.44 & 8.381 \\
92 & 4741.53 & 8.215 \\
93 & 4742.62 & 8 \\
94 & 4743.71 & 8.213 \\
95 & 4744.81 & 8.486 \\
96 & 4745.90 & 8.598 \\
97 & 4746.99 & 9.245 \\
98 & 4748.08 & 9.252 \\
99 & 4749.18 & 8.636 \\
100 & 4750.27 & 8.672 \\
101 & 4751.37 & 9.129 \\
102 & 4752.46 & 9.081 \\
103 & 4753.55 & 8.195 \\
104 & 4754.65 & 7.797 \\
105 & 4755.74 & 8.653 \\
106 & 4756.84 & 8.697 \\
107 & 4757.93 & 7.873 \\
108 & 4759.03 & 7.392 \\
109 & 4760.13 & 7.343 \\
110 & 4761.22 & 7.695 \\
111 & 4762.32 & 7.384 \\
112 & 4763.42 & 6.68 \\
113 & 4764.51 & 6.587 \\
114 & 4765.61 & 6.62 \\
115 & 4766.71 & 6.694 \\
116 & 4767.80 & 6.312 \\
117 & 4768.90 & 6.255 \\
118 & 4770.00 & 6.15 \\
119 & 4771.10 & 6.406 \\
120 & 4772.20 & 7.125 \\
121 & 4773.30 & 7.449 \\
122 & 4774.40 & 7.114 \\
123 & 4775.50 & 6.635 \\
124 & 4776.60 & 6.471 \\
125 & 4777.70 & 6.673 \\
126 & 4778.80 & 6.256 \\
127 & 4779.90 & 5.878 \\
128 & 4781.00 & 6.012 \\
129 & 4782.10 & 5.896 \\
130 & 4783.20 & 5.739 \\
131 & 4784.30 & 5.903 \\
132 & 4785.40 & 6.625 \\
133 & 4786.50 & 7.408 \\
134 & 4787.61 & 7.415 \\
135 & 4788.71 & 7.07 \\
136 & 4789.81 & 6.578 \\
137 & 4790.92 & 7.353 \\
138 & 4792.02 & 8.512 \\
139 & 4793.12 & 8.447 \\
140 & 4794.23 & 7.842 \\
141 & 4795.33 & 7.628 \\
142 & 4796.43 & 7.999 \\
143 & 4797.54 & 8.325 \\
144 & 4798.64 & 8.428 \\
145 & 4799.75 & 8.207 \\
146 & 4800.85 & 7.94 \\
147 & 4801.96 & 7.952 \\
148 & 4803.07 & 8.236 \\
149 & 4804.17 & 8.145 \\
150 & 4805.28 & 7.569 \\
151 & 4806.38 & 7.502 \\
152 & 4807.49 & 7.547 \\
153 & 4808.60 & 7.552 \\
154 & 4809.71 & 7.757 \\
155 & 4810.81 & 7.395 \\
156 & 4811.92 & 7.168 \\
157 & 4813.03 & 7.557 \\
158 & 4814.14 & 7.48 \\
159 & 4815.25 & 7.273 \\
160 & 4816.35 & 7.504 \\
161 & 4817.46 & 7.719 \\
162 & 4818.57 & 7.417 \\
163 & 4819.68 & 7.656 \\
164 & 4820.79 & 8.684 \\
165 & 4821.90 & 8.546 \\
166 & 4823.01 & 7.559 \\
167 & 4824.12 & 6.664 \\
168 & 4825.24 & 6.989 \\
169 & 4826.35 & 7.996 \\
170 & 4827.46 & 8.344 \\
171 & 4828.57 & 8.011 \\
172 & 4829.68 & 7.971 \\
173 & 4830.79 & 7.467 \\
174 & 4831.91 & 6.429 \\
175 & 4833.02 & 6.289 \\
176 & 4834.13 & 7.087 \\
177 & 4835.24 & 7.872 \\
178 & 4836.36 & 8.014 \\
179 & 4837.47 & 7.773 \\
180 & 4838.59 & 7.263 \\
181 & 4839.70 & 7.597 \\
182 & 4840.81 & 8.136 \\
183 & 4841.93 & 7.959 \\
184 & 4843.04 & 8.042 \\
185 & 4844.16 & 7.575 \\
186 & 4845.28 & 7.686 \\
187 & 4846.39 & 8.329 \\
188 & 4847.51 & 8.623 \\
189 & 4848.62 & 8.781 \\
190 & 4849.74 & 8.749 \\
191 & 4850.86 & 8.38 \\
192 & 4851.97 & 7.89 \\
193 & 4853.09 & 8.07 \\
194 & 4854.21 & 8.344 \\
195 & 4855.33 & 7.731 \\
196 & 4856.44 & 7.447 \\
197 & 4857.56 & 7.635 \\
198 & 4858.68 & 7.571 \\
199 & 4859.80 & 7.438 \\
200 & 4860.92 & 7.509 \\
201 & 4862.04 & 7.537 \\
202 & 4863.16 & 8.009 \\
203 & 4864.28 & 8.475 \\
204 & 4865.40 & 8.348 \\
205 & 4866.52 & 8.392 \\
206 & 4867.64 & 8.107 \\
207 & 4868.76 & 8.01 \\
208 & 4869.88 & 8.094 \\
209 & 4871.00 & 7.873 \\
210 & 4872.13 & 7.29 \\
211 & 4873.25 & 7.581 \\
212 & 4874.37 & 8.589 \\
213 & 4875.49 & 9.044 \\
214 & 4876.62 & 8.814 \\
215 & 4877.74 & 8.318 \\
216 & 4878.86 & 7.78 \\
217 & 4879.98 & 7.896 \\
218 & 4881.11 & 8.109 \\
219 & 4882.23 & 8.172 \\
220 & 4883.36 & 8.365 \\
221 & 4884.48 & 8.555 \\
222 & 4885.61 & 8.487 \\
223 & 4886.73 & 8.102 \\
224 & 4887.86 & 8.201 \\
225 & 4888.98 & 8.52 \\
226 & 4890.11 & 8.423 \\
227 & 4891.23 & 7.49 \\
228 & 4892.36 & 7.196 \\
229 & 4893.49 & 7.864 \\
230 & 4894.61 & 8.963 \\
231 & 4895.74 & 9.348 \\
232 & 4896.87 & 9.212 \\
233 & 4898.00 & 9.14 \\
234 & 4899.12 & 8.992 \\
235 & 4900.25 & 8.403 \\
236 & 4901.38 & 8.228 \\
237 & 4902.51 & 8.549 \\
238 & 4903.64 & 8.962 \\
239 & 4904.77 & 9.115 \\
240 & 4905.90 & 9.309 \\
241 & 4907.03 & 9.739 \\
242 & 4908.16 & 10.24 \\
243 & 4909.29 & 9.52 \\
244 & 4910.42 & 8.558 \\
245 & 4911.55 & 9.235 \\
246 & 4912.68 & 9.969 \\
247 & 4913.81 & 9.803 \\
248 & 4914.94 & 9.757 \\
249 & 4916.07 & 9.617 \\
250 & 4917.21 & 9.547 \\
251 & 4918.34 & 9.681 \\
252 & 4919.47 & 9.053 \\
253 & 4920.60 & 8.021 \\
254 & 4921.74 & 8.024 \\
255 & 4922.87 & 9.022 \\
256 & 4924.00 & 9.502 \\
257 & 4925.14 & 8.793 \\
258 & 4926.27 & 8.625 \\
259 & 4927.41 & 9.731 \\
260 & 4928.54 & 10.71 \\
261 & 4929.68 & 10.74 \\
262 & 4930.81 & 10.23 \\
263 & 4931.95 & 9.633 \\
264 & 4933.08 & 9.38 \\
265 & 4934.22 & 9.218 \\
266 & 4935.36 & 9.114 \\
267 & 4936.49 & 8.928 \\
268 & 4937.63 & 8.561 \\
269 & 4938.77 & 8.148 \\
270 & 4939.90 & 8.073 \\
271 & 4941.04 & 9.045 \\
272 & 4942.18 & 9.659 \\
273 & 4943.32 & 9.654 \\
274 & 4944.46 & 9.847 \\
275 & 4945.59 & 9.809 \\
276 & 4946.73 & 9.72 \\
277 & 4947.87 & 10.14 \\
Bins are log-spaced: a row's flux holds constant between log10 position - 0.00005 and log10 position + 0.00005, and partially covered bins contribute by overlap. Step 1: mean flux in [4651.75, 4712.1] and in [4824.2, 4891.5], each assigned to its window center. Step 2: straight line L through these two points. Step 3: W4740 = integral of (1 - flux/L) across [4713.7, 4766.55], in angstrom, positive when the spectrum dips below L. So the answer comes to 0.33 angstrom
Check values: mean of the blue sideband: 8.61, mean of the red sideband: 7.95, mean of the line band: 8.34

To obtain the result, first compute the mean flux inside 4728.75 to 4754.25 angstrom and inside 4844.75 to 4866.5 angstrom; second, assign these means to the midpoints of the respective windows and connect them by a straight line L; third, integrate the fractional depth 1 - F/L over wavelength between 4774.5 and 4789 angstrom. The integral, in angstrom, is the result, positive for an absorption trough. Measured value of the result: 3.3 angstrom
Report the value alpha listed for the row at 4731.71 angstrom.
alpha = 7.945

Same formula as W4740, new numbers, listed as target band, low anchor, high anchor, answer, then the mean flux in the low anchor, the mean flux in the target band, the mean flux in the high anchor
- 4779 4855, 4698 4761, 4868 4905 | 7.6 angstrom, 8.59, 7.61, 8.35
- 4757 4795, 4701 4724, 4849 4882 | 6.9 angstrom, 8.72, 6.9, 8.04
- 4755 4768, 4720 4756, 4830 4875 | 1.7 angstrom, 8.59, 7.36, 7.85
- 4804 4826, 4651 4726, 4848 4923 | 2.5 angstrom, 8.62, 7.58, 8.49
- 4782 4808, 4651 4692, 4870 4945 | 3.4 angstrom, 8.48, 7.54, 8.88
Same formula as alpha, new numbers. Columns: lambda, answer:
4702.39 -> 9.222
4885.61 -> 8.487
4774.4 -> 7.114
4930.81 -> 10.23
